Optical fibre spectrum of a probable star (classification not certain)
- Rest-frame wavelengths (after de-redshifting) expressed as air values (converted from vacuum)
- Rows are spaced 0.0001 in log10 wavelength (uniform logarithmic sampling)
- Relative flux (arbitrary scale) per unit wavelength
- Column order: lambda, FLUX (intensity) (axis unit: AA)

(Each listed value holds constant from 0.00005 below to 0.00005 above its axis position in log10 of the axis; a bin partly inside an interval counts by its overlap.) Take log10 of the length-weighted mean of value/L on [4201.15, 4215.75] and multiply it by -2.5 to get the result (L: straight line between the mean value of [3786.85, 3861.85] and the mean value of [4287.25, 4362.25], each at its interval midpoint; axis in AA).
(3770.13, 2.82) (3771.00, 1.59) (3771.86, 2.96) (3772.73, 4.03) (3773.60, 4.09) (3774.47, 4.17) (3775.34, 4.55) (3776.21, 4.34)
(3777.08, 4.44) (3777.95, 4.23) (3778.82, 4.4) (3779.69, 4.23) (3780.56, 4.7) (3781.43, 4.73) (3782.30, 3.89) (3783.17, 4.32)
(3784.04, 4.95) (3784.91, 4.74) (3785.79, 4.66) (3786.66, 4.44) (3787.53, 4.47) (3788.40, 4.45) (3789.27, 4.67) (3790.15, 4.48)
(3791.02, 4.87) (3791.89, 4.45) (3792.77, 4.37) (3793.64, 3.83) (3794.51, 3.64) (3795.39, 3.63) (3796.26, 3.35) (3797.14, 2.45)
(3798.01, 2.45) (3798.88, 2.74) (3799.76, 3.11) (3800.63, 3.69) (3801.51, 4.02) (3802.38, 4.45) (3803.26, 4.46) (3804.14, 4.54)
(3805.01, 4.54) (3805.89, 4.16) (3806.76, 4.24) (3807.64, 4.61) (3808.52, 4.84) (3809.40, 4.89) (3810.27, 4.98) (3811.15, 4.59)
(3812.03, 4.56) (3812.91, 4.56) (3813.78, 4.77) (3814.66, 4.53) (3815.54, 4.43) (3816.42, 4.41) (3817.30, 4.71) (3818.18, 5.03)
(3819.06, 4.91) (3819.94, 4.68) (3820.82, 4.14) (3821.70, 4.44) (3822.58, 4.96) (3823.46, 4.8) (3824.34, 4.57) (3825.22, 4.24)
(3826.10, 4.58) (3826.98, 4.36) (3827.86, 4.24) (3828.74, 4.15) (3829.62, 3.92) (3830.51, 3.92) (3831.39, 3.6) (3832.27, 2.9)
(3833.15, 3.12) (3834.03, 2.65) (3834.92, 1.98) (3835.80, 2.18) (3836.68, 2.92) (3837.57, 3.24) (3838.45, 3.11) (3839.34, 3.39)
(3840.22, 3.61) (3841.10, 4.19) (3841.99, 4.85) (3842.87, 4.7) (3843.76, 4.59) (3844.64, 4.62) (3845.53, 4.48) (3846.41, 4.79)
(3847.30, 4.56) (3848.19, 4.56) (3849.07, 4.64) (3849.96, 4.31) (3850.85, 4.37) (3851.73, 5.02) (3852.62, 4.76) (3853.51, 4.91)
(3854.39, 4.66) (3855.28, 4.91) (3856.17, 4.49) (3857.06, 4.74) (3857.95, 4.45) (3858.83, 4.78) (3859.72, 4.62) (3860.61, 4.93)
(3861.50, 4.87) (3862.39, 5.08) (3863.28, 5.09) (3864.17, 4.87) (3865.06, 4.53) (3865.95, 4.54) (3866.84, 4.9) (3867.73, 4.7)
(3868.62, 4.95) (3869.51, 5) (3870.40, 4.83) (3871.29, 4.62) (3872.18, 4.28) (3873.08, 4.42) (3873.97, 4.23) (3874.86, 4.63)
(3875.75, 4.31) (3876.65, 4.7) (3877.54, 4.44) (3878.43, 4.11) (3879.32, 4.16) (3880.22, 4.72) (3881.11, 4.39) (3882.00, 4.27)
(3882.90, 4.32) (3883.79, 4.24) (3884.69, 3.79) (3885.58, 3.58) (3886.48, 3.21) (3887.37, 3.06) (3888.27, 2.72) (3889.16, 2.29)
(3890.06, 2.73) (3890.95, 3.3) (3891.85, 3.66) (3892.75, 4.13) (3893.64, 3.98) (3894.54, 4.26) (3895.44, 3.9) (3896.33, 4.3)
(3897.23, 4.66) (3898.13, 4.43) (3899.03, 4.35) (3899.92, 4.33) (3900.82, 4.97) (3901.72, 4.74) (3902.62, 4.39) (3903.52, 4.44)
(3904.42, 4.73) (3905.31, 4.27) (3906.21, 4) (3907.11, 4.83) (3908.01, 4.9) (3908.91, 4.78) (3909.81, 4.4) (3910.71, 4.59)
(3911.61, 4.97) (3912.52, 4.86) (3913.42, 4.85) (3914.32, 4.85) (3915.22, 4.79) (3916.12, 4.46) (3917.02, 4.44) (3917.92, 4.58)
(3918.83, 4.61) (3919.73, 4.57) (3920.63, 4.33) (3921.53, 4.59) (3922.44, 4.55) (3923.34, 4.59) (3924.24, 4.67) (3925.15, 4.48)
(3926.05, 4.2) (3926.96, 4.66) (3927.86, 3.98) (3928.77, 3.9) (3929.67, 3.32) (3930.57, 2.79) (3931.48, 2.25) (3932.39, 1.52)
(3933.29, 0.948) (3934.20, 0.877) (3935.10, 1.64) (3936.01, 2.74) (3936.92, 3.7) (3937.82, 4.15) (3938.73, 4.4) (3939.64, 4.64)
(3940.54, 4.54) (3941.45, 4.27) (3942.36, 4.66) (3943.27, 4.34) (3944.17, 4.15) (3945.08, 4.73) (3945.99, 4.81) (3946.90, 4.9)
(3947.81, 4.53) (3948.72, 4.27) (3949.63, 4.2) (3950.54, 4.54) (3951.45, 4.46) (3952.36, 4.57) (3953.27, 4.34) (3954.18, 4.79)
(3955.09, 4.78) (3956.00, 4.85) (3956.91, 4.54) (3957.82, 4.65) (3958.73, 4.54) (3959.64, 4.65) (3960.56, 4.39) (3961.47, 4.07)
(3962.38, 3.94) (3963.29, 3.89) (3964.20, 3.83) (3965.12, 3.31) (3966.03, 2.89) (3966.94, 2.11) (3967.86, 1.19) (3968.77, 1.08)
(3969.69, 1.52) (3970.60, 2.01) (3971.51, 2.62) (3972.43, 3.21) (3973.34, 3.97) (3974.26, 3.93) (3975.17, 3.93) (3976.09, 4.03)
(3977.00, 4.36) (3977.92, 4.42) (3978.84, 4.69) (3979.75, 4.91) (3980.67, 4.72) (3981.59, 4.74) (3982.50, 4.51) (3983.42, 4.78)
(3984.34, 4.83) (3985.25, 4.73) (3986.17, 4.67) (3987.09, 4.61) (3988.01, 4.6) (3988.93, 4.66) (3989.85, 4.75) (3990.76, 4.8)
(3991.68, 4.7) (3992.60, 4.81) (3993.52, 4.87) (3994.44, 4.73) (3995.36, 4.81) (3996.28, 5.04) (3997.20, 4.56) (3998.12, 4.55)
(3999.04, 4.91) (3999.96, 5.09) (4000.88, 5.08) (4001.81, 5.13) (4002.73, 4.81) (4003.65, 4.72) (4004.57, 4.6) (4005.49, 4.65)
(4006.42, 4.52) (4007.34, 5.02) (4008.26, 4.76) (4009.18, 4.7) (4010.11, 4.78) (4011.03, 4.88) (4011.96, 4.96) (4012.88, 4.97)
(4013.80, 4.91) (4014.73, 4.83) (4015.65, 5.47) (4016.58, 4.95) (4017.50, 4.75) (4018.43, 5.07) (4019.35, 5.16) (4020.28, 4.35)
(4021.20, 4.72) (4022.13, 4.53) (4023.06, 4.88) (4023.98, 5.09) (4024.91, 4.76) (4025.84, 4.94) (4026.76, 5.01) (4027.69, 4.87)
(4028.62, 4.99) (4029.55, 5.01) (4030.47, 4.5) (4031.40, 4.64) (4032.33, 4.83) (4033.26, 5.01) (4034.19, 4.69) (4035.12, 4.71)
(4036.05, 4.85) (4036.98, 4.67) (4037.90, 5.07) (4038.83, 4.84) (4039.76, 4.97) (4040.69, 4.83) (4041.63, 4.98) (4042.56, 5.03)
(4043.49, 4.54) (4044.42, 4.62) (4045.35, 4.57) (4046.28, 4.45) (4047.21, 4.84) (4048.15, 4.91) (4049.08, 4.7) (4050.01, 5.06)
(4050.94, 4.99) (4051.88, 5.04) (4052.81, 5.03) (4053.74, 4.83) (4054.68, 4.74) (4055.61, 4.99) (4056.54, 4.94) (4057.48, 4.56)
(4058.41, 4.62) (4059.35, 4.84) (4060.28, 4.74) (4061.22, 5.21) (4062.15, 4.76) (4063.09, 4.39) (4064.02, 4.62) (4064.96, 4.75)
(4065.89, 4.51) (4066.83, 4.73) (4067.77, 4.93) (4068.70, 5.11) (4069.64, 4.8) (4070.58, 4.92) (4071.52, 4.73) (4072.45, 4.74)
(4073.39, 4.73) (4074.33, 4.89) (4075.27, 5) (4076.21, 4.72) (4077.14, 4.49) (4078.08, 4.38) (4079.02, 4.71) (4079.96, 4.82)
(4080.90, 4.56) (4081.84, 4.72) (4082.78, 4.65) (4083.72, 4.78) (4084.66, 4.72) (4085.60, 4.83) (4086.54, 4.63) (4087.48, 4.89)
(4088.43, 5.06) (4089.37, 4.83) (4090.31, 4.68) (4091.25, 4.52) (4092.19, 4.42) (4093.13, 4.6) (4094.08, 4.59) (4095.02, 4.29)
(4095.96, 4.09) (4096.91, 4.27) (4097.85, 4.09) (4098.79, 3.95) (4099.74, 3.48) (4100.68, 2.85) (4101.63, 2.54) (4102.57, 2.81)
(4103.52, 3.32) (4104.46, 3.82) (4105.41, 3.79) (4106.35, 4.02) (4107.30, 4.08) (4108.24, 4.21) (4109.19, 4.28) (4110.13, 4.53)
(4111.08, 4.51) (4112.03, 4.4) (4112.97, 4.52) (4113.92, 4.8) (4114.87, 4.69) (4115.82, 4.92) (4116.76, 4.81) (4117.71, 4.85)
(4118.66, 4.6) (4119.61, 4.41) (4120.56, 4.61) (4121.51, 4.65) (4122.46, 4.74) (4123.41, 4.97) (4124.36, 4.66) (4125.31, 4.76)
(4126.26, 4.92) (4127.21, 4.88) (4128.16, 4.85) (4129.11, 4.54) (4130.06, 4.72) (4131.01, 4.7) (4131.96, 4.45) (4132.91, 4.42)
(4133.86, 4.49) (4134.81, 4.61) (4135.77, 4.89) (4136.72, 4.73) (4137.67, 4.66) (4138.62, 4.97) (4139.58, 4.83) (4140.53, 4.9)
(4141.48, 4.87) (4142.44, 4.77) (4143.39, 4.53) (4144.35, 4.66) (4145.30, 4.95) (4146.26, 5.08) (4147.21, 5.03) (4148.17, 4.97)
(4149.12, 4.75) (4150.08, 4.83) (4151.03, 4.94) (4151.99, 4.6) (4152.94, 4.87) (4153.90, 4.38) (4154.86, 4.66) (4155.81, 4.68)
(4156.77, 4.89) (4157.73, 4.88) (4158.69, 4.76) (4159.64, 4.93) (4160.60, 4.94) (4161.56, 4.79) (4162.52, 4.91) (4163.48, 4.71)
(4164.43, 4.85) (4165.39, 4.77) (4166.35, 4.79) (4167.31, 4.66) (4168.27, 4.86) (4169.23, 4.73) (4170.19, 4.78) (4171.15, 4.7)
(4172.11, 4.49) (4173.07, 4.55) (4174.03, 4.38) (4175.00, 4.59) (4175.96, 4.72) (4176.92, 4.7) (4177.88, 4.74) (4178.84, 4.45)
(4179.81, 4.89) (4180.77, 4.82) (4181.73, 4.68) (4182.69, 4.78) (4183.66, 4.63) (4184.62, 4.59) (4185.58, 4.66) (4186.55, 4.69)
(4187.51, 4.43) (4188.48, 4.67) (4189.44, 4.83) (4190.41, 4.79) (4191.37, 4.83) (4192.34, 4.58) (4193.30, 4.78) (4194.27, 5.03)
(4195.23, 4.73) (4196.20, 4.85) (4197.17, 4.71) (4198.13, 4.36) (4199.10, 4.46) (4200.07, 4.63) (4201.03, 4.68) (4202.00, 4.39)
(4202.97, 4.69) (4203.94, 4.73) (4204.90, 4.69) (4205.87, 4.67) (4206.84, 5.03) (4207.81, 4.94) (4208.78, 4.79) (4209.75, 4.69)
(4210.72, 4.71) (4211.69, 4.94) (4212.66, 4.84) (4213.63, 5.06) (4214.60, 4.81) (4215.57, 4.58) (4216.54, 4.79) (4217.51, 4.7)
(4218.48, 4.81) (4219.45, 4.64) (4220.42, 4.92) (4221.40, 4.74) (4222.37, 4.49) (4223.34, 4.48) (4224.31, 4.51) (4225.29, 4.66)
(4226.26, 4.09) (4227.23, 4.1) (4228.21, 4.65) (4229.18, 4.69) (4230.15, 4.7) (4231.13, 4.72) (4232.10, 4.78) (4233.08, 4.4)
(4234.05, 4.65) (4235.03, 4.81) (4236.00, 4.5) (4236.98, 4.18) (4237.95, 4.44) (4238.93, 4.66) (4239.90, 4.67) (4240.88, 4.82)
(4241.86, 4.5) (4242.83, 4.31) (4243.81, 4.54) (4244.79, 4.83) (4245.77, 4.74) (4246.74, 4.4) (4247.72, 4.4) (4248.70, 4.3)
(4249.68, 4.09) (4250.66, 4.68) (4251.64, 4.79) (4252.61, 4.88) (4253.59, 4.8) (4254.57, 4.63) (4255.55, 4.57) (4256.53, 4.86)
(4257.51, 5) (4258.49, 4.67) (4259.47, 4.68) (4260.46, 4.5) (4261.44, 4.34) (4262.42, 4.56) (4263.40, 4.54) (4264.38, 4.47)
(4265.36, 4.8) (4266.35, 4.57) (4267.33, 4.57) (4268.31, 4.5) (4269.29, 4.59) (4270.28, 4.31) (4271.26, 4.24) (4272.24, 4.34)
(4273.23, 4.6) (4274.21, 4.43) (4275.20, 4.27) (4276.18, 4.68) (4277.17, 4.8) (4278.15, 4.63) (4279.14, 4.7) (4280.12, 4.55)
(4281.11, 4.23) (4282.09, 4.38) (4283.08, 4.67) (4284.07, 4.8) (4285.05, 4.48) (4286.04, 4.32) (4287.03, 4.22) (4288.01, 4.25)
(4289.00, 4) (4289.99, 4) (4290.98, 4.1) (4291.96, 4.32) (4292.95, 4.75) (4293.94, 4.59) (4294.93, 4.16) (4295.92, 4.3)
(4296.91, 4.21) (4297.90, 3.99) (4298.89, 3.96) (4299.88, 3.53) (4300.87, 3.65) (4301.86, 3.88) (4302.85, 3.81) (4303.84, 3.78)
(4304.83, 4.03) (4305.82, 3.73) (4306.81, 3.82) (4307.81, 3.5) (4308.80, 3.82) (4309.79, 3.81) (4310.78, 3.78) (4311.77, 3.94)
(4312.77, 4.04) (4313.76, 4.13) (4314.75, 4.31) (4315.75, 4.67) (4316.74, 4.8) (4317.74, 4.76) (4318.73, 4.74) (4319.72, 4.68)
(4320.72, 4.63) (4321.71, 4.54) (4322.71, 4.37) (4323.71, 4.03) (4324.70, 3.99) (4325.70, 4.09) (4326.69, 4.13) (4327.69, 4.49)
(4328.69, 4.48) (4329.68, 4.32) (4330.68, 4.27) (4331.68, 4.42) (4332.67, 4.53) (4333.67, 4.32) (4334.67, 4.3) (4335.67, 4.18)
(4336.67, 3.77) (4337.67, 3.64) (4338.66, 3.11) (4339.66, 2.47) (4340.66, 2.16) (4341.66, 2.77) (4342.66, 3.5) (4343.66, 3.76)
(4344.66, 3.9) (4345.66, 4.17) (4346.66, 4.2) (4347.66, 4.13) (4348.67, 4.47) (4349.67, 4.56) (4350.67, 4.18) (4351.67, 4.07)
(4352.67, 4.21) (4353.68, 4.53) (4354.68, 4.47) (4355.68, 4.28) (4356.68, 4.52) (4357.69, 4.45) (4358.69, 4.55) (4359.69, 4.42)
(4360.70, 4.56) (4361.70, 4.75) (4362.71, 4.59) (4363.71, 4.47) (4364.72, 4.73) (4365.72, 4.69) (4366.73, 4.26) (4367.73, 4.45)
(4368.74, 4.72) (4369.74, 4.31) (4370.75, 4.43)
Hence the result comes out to -0.15 mag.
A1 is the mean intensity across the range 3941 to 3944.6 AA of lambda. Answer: 4.36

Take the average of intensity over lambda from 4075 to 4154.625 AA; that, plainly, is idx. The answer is 4.53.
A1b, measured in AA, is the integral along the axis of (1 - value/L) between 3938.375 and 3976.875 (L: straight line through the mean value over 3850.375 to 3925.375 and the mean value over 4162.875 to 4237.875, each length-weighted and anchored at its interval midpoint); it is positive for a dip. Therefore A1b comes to 4.7 AA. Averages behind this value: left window 4.43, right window 4.68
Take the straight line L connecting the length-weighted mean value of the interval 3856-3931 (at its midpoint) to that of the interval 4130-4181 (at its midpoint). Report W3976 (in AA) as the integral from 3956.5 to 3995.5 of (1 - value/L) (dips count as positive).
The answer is 4.0 AA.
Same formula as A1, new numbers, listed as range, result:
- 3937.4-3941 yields 4.43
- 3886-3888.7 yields 3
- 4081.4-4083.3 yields 4.69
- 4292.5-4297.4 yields 4.4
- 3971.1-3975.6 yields 3.54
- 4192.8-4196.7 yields 4.84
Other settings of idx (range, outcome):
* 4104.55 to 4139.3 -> 4.59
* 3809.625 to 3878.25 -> 4.38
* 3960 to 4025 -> 4.36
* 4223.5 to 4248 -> 4.55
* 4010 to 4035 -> 4.87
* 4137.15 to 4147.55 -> 4.84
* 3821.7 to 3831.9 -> 4.3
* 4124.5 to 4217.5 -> 4.74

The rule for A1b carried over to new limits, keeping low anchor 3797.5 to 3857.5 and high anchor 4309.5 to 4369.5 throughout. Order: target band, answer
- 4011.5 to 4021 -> -1.7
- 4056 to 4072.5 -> -2.2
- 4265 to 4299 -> -1.7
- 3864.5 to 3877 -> -1.2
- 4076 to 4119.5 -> -1.5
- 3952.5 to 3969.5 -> 1.9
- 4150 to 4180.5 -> -3.8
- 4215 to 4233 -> -1.7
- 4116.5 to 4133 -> -1.9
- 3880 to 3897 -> 1.9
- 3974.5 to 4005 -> -3.6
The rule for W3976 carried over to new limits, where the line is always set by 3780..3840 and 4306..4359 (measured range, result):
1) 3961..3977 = 4.0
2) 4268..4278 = -0.9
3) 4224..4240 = -1.7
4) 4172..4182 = -1.3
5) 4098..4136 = -2.2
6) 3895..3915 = -2.3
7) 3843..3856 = -1.7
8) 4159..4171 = -2.1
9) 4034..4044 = -1.8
